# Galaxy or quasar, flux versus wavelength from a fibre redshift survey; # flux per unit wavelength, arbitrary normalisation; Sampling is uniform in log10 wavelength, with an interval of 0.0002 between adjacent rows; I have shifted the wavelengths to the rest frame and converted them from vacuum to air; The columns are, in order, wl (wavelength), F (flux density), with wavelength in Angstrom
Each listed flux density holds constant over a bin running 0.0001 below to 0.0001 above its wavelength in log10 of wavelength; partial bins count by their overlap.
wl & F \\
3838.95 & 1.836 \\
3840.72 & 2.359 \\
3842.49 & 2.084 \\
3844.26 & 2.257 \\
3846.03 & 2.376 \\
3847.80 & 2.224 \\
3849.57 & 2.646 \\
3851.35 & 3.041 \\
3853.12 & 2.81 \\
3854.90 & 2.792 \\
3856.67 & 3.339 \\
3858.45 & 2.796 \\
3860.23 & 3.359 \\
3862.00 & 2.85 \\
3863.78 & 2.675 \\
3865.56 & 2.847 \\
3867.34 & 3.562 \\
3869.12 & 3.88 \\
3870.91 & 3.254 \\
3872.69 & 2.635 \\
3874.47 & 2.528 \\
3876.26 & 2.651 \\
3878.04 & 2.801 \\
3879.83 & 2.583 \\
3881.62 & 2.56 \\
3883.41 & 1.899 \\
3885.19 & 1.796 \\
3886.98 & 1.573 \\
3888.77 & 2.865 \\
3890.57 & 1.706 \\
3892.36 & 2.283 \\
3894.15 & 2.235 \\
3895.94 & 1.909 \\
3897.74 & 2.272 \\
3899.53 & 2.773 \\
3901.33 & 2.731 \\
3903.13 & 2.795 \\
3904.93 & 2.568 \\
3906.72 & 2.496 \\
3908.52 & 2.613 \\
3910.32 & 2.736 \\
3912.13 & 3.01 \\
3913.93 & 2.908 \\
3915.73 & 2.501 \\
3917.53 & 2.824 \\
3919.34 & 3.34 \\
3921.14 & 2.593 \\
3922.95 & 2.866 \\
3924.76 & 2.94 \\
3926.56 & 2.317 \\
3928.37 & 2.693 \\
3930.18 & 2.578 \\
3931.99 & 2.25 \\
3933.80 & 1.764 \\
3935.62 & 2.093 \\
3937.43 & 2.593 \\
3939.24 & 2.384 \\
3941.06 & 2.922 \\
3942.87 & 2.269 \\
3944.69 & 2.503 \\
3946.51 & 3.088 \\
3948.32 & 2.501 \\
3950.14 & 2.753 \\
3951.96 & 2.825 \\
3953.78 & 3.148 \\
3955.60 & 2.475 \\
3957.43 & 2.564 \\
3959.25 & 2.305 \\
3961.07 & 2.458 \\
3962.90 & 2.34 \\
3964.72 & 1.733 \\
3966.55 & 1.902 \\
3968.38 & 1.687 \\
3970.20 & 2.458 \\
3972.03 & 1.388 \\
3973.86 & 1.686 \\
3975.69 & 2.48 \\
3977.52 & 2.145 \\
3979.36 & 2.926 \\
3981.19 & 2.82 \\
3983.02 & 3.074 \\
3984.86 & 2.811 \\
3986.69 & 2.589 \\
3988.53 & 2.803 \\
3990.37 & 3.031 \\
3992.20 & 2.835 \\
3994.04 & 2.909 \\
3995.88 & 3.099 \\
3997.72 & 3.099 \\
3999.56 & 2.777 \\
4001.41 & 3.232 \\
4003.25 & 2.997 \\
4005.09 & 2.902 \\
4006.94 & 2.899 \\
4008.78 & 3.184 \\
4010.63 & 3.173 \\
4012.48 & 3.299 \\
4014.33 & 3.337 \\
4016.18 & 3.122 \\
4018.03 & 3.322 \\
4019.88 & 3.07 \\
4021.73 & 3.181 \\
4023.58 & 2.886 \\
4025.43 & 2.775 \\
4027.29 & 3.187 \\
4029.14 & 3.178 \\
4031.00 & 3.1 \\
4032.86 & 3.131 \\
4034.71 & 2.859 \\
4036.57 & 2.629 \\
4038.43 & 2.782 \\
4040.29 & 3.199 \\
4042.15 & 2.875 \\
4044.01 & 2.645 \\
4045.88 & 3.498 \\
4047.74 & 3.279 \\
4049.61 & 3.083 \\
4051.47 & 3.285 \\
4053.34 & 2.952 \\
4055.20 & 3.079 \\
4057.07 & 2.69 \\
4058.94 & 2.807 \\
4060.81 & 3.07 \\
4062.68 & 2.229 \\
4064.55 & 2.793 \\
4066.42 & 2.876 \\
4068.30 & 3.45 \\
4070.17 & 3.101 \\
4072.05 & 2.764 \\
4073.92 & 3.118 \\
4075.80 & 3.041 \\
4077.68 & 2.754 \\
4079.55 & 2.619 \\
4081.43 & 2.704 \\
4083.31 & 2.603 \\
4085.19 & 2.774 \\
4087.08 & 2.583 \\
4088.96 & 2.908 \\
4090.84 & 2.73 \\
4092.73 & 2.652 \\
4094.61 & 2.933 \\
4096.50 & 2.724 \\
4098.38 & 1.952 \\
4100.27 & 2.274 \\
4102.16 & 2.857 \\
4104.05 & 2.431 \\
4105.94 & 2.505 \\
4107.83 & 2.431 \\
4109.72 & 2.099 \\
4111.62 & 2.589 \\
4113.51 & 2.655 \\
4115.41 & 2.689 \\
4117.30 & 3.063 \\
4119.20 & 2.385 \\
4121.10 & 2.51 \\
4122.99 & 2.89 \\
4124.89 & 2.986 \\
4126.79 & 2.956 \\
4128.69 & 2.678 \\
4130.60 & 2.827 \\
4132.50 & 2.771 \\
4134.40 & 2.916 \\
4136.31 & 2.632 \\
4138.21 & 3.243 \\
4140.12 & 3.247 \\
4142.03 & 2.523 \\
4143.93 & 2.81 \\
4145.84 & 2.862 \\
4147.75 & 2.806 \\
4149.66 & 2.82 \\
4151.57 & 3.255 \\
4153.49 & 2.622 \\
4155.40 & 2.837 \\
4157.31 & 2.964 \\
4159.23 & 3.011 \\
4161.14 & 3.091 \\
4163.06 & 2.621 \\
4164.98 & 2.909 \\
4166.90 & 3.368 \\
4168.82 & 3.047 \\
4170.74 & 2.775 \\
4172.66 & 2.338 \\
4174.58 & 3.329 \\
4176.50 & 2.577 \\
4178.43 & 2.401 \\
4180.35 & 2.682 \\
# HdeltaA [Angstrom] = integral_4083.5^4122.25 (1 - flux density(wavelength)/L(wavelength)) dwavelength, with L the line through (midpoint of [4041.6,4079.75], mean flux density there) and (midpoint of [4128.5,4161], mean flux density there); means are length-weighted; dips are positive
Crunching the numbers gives 4.4 Angstrom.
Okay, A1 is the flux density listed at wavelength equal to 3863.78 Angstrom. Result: 2.675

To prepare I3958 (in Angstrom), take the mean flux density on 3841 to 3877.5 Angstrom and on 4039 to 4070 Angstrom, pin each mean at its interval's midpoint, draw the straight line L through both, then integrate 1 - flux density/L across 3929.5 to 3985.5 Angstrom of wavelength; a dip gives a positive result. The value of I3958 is 9.5 Angstrom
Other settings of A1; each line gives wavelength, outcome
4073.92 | 3.118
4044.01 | 2.645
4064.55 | 2.793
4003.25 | 2.997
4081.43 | 2.704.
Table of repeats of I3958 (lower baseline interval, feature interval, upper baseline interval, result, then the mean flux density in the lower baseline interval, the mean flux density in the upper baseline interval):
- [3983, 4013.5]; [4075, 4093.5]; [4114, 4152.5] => 1.00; 2.98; 2.84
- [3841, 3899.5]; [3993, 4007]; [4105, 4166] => -1.58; 2.6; 2.79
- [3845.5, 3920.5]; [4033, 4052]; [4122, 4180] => -1.54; 2.67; 2.87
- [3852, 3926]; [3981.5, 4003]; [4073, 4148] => -1.84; 2.69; 2.72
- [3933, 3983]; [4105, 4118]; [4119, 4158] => 0.98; 2.39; 2.84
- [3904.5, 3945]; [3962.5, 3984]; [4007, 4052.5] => 4.62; 2.6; 3.08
